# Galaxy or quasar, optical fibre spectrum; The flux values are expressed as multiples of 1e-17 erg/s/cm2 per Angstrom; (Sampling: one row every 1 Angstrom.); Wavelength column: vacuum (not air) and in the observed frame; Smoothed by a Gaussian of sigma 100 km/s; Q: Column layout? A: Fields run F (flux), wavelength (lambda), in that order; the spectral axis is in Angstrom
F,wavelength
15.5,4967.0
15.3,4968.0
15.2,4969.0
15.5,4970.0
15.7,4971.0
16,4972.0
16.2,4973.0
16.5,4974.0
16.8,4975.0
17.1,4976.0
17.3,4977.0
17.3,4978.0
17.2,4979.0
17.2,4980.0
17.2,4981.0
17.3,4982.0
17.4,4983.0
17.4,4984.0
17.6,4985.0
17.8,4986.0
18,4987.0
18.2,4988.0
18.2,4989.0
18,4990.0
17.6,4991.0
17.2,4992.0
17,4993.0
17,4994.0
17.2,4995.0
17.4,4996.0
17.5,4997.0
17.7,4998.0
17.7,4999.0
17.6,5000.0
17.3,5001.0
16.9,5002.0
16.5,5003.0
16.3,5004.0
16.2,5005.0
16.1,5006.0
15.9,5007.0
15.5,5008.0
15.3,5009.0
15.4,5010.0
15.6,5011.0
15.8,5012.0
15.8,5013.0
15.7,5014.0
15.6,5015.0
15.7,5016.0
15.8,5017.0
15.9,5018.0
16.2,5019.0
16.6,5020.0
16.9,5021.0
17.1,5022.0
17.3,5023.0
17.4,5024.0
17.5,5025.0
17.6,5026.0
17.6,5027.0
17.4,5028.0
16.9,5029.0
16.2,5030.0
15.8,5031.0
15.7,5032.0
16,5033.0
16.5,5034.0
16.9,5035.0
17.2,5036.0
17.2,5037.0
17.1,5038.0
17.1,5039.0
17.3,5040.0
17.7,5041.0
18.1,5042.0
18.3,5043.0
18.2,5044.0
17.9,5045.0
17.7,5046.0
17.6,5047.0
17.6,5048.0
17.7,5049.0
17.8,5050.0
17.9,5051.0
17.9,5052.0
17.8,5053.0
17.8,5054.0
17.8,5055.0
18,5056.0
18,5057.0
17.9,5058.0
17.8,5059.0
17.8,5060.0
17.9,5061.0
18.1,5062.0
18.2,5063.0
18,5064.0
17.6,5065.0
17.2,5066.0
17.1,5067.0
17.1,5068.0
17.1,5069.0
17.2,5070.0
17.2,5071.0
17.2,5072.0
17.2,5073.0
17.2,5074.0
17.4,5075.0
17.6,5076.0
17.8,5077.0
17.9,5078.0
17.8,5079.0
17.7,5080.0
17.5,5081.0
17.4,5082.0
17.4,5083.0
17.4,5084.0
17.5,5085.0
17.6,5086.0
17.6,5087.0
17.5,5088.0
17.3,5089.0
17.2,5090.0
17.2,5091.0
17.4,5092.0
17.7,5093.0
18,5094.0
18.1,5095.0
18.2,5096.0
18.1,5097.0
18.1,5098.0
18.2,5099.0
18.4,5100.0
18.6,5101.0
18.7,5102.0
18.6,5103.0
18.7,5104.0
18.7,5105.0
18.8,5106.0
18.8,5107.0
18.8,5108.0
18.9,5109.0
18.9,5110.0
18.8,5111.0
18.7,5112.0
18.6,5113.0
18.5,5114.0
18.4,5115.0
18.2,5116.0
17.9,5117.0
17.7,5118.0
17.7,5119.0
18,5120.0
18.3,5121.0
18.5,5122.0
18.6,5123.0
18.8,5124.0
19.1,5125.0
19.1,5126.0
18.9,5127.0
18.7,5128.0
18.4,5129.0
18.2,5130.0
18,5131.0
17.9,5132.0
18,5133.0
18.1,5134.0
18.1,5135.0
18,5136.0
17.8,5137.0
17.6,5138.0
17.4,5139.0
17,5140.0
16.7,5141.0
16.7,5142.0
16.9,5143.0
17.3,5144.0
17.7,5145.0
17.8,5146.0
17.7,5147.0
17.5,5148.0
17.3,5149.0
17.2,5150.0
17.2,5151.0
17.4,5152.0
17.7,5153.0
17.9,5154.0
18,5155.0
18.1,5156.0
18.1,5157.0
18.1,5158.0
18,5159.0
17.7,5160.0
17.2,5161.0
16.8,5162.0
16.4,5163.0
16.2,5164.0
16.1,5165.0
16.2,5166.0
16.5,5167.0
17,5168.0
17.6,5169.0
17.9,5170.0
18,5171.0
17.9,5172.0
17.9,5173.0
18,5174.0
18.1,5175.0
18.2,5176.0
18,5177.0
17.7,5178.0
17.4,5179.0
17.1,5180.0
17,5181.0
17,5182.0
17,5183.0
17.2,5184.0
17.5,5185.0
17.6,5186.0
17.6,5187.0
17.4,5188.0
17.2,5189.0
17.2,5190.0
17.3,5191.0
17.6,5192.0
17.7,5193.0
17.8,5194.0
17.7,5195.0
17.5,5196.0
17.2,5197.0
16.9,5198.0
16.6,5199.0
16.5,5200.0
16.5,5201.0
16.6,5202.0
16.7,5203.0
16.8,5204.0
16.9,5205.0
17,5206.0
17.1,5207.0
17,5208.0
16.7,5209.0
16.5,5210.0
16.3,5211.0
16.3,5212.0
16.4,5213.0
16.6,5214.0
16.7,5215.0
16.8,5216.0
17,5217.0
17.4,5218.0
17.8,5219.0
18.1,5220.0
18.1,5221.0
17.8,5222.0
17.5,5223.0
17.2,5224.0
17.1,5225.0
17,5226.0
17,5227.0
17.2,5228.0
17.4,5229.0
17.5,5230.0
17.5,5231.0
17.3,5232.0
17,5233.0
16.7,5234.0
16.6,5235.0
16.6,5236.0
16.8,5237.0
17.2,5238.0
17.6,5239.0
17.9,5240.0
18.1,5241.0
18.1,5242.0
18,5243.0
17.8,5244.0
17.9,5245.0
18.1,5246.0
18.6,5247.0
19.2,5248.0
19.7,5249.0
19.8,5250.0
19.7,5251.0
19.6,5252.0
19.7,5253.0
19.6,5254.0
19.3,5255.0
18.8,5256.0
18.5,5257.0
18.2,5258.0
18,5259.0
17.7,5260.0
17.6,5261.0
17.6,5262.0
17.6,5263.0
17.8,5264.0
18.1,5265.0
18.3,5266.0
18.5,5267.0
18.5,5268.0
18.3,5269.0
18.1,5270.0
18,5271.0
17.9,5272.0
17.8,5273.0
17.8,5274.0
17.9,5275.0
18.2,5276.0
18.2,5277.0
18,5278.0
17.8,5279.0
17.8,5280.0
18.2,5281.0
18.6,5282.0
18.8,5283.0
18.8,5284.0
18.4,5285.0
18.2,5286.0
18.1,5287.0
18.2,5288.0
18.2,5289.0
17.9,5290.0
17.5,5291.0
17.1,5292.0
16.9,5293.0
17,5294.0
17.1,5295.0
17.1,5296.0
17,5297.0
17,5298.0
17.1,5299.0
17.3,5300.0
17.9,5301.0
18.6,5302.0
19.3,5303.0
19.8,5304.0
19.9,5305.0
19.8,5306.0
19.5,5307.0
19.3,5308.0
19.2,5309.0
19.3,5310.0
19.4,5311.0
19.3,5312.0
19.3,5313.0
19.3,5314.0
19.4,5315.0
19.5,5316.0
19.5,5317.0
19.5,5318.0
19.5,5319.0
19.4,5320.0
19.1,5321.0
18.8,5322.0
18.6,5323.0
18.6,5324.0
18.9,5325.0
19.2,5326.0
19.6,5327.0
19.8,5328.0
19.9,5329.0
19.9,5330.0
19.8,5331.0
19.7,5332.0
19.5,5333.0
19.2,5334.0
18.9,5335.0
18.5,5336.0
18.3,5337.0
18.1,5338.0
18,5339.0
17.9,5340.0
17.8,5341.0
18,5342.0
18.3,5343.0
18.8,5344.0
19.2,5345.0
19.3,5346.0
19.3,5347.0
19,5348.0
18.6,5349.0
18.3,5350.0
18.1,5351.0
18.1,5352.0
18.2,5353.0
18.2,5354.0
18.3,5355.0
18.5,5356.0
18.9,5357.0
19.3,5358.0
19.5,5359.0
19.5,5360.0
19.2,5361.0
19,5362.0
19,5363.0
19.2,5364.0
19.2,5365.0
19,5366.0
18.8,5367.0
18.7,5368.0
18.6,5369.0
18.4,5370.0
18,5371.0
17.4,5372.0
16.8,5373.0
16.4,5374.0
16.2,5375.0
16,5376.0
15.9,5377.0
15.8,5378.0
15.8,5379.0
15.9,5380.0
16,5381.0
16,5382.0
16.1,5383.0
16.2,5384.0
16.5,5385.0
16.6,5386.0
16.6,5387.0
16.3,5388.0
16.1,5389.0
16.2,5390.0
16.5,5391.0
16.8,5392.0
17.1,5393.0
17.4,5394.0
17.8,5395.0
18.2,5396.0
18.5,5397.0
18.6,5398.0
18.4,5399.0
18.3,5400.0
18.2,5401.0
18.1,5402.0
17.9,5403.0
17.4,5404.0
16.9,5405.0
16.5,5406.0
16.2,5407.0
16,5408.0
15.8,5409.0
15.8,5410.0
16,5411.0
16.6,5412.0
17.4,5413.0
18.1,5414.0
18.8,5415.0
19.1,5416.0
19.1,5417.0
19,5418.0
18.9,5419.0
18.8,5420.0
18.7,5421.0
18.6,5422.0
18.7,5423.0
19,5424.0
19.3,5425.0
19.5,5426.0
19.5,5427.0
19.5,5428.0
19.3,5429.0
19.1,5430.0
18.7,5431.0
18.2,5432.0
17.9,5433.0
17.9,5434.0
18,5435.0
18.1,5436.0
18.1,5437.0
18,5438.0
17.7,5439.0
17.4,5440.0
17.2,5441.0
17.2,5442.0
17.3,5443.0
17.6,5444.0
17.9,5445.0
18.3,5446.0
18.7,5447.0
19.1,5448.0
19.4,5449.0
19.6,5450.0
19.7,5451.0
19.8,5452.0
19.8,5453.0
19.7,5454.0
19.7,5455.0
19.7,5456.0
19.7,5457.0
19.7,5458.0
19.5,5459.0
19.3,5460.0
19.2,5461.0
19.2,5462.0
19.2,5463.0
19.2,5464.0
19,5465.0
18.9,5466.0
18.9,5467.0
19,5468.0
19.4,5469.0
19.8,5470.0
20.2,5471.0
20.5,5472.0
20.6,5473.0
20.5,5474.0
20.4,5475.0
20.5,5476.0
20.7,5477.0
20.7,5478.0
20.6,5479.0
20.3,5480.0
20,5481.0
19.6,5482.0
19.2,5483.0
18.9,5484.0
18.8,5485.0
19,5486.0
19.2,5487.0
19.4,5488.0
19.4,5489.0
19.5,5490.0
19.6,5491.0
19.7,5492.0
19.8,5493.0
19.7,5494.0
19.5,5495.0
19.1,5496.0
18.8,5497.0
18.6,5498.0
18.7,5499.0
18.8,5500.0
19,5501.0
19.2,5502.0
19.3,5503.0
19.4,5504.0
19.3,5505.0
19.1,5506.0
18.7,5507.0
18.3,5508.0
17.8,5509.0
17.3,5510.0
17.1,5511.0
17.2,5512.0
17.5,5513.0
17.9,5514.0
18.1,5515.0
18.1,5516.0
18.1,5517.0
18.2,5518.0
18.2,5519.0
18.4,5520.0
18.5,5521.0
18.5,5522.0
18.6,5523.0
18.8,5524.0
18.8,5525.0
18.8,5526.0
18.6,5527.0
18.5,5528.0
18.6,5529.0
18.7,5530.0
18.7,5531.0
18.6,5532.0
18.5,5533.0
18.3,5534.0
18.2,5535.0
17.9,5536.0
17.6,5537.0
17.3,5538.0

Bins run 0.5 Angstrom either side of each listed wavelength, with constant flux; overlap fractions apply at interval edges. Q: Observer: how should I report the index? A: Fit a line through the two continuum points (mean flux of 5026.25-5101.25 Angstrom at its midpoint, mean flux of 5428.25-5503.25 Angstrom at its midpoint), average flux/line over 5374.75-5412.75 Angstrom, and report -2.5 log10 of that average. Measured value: 0.13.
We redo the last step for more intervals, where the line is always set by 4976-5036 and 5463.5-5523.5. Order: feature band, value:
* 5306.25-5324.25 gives -0.06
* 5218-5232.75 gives 0.02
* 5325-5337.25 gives -0.06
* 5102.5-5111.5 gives -0.09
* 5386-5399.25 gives 0.09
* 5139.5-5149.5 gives 0.01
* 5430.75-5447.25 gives 0.06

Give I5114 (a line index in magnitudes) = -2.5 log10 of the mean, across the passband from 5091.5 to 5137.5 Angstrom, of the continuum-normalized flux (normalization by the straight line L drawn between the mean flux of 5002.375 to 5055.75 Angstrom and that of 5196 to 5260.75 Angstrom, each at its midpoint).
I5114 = -0.07 mag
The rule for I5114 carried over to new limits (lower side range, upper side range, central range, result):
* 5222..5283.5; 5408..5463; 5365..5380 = 0.06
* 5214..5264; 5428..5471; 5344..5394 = 0.05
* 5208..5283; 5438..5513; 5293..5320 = -0.03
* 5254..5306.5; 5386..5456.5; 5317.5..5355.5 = -0.05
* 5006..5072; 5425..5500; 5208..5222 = 0.06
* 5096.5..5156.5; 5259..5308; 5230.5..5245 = 0.04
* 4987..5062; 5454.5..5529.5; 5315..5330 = -0.05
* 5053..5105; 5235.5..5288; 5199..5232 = 0.07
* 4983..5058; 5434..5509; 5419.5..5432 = 0.00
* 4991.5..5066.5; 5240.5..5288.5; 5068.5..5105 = -0.02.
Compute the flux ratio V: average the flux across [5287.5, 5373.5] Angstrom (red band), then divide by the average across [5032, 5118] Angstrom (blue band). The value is 1.1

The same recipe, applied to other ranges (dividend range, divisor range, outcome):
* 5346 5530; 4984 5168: 1.05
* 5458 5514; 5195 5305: 1.09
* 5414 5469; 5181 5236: 1.10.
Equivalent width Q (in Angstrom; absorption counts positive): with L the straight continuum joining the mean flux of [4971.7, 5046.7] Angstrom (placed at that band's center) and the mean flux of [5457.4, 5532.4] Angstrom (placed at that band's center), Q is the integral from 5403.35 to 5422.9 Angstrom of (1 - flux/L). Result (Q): 1.2 Angstrom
